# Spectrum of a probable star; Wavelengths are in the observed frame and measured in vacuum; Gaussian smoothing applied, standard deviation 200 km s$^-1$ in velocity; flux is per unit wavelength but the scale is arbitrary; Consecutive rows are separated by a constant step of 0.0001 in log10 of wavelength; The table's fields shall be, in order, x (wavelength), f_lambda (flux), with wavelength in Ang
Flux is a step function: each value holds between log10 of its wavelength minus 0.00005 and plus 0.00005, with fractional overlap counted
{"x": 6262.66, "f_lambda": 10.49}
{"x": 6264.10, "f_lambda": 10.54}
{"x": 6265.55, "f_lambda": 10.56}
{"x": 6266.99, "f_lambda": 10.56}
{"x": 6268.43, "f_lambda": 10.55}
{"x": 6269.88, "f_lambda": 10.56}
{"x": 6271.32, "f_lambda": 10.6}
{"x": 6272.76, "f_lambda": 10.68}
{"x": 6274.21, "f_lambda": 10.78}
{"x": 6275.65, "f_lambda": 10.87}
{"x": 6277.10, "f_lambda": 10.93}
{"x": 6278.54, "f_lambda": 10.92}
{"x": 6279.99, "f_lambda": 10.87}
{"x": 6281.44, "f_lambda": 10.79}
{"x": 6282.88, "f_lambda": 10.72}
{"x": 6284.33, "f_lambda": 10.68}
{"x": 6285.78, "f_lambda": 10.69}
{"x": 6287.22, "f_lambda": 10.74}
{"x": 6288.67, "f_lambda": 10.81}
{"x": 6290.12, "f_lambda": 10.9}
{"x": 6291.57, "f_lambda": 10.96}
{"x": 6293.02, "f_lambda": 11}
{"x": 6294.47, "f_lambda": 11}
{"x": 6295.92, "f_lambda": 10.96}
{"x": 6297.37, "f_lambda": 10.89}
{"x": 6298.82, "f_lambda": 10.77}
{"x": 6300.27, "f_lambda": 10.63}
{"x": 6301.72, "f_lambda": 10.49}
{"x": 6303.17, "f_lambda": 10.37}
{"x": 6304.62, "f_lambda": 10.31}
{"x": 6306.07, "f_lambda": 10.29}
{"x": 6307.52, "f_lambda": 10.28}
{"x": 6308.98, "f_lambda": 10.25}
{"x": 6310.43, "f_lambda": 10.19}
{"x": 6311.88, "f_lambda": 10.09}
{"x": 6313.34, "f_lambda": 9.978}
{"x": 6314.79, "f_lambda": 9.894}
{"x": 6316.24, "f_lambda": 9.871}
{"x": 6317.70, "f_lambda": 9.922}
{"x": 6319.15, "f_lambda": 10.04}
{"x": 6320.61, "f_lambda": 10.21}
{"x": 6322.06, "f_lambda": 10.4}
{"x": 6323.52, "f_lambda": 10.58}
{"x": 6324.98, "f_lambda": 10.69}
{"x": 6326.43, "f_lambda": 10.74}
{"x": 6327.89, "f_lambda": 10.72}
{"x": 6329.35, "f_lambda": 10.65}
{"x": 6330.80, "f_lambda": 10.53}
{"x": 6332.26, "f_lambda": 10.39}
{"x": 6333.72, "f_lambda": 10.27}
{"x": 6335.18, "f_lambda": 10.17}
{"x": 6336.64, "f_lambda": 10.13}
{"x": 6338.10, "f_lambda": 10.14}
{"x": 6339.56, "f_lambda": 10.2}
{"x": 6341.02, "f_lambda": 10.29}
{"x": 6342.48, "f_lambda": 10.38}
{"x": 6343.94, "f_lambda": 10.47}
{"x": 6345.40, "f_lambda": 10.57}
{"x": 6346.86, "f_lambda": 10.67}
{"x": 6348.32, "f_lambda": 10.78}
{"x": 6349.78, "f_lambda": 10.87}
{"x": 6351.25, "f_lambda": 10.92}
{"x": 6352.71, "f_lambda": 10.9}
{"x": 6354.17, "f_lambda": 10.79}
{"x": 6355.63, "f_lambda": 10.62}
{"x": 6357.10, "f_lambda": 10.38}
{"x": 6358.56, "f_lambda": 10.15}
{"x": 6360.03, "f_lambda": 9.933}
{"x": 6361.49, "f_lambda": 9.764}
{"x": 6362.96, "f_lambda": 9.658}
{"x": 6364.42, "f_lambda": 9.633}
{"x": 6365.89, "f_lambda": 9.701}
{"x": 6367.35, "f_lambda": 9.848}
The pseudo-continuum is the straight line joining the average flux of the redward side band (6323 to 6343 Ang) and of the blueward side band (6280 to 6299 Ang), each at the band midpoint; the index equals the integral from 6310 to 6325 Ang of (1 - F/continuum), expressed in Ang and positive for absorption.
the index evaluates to 0.60 Ang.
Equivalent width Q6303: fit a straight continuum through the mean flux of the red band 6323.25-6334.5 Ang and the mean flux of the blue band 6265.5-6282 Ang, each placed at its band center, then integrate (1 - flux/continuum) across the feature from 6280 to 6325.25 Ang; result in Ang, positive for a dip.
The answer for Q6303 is 0.6 Ang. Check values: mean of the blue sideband 10.7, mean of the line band 10.5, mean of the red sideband 10.6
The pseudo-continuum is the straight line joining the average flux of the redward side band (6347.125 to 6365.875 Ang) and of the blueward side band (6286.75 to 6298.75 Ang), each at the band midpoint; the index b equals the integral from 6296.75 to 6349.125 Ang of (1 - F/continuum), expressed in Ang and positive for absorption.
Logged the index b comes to 1.3 Ang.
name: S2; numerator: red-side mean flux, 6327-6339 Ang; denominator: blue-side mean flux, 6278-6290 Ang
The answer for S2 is 1.0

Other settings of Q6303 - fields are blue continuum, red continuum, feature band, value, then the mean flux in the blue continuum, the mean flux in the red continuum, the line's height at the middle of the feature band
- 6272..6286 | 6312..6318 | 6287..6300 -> -0.6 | 10.8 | 9.93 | 10.4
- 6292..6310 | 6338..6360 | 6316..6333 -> 0.3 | 10.6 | 10.5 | 10.6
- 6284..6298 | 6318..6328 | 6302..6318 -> 0.7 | 10.9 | 10.4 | 10.6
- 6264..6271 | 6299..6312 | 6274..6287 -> -0.4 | 10.6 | 10.4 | 10.5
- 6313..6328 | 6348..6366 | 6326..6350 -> -0.4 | 10.3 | 10.3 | 10.3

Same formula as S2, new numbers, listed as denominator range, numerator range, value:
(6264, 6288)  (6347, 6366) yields 0.97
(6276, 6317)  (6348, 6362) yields 0.99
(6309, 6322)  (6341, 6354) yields 1.06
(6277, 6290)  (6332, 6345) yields 0.95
